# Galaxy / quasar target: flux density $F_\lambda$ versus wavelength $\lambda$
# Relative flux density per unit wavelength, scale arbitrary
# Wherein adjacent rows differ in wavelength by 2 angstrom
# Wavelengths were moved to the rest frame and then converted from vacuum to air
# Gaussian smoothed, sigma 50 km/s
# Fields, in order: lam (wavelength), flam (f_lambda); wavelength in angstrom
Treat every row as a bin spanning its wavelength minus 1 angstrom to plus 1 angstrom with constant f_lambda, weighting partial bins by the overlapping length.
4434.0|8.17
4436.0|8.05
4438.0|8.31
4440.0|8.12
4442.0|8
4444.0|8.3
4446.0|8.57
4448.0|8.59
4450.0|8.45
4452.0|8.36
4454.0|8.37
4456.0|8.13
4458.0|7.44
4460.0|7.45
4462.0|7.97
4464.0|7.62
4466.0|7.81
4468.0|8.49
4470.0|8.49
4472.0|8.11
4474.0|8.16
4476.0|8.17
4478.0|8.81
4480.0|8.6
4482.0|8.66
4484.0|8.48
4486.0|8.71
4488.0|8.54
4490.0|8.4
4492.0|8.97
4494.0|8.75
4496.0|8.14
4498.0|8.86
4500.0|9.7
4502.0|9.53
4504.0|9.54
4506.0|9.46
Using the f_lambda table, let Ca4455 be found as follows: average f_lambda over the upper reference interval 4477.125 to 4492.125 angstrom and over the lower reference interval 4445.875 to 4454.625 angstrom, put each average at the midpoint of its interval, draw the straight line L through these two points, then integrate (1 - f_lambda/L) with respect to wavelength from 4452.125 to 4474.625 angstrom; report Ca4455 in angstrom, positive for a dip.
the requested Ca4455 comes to 1.35 angstrom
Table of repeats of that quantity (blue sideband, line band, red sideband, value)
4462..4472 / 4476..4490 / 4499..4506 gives 0.3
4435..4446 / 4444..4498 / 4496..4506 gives 2.6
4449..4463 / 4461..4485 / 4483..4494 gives 0.2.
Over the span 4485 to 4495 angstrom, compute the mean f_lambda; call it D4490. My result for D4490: 8.67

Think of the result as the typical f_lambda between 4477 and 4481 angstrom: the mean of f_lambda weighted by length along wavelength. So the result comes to 8.71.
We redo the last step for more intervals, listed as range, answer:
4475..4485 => 8.54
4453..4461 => 7.85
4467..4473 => 8.36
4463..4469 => 7.97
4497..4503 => 9.36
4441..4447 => 8.29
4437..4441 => 8.21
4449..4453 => 8.4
